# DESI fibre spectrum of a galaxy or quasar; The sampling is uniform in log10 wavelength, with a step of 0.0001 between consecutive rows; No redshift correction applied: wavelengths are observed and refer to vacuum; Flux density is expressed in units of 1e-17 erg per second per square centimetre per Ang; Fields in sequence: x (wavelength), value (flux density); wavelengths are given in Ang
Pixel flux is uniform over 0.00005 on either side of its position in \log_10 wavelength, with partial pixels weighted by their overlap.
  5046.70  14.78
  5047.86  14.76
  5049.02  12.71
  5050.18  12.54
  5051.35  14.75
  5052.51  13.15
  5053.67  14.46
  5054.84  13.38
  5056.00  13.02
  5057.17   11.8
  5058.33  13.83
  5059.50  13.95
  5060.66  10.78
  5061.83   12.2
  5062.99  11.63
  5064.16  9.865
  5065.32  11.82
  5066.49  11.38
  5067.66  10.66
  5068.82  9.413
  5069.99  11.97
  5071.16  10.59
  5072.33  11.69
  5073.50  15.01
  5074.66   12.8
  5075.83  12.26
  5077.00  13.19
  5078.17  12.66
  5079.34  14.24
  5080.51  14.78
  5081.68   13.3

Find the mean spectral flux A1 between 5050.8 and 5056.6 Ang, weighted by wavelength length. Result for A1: 13.7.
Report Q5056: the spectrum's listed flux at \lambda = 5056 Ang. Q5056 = 13.02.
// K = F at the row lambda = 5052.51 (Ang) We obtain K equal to 13.15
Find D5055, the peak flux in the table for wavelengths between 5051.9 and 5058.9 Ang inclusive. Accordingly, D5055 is 14.46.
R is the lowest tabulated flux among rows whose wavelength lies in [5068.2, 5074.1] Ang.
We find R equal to 9.413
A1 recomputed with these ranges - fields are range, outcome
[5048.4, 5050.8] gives 12.7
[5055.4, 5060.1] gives 13.1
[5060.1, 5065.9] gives 11.3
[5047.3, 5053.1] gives 13.6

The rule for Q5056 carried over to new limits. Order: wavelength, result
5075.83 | 12.26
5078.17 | 12.66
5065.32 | 11.82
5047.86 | 14.76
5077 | 13.19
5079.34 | 14.24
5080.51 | 14.78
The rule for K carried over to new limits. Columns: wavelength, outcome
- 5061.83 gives 12.2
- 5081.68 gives 13.3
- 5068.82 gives 9.413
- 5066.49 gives 11.38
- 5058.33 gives 13.83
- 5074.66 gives 12.8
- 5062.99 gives 11.63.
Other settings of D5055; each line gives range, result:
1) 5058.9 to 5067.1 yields 13.95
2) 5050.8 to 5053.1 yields 14.75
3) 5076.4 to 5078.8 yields 13.19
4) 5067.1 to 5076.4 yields 15.01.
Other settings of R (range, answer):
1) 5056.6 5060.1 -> 11.8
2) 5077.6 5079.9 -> 12.66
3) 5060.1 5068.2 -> 9.865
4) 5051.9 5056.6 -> 13.02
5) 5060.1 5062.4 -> 10.78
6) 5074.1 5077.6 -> 12.26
